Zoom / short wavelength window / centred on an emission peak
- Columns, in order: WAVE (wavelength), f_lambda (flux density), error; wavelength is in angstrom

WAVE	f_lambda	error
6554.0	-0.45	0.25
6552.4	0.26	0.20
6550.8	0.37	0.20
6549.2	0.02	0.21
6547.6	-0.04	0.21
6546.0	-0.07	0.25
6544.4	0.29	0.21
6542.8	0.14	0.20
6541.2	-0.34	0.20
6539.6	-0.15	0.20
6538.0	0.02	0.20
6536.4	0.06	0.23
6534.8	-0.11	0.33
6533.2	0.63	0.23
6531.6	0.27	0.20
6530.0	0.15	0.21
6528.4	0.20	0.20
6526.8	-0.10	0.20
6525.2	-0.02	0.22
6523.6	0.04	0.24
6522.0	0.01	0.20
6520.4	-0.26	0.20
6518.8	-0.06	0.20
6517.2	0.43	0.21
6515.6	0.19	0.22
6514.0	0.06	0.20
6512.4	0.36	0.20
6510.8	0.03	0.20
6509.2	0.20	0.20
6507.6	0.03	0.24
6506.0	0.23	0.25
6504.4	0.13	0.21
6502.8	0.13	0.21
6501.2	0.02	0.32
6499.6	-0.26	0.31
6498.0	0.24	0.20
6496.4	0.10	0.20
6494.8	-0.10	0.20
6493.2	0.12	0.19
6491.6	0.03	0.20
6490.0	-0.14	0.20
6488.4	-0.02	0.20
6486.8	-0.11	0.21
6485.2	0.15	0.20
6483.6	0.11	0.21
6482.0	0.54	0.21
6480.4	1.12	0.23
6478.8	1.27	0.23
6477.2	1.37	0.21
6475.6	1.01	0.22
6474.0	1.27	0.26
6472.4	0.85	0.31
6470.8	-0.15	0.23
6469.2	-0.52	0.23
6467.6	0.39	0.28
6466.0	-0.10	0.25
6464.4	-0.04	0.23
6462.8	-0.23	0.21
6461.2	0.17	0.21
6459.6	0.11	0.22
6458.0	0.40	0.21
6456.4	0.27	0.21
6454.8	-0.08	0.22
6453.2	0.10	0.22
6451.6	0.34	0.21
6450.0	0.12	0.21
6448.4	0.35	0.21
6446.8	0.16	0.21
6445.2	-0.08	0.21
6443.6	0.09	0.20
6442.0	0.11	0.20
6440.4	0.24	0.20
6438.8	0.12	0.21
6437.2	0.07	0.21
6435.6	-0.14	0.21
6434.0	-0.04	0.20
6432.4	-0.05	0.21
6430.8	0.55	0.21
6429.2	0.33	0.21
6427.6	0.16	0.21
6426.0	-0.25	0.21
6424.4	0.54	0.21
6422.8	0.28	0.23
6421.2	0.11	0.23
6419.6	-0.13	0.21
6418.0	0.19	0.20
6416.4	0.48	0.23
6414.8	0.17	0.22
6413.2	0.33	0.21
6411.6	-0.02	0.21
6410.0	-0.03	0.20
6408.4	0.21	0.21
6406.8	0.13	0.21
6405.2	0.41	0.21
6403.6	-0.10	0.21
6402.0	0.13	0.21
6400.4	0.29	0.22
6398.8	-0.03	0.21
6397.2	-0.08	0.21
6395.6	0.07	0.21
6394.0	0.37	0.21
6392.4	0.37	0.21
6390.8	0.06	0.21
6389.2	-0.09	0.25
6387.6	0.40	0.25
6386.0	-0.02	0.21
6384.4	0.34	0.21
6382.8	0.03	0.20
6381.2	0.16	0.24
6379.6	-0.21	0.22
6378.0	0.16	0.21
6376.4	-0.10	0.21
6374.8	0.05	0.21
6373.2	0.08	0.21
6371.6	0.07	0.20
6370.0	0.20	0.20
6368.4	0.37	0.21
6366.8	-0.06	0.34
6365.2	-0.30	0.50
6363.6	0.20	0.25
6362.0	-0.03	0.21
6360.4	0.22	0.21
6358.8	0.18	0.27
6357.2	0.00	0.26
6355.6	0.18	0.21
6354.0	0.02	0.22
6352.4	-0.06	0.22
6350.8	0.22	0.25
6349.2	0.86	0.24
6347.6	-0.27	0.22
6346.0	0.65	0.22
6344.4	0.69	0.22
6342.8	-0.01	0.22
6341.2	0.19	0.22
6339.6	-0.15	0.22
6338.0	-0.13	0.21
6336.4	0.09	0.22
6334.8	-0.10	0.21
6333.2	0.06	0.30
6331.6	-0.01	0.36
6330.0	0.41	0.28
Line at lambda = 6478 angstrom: [O II]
